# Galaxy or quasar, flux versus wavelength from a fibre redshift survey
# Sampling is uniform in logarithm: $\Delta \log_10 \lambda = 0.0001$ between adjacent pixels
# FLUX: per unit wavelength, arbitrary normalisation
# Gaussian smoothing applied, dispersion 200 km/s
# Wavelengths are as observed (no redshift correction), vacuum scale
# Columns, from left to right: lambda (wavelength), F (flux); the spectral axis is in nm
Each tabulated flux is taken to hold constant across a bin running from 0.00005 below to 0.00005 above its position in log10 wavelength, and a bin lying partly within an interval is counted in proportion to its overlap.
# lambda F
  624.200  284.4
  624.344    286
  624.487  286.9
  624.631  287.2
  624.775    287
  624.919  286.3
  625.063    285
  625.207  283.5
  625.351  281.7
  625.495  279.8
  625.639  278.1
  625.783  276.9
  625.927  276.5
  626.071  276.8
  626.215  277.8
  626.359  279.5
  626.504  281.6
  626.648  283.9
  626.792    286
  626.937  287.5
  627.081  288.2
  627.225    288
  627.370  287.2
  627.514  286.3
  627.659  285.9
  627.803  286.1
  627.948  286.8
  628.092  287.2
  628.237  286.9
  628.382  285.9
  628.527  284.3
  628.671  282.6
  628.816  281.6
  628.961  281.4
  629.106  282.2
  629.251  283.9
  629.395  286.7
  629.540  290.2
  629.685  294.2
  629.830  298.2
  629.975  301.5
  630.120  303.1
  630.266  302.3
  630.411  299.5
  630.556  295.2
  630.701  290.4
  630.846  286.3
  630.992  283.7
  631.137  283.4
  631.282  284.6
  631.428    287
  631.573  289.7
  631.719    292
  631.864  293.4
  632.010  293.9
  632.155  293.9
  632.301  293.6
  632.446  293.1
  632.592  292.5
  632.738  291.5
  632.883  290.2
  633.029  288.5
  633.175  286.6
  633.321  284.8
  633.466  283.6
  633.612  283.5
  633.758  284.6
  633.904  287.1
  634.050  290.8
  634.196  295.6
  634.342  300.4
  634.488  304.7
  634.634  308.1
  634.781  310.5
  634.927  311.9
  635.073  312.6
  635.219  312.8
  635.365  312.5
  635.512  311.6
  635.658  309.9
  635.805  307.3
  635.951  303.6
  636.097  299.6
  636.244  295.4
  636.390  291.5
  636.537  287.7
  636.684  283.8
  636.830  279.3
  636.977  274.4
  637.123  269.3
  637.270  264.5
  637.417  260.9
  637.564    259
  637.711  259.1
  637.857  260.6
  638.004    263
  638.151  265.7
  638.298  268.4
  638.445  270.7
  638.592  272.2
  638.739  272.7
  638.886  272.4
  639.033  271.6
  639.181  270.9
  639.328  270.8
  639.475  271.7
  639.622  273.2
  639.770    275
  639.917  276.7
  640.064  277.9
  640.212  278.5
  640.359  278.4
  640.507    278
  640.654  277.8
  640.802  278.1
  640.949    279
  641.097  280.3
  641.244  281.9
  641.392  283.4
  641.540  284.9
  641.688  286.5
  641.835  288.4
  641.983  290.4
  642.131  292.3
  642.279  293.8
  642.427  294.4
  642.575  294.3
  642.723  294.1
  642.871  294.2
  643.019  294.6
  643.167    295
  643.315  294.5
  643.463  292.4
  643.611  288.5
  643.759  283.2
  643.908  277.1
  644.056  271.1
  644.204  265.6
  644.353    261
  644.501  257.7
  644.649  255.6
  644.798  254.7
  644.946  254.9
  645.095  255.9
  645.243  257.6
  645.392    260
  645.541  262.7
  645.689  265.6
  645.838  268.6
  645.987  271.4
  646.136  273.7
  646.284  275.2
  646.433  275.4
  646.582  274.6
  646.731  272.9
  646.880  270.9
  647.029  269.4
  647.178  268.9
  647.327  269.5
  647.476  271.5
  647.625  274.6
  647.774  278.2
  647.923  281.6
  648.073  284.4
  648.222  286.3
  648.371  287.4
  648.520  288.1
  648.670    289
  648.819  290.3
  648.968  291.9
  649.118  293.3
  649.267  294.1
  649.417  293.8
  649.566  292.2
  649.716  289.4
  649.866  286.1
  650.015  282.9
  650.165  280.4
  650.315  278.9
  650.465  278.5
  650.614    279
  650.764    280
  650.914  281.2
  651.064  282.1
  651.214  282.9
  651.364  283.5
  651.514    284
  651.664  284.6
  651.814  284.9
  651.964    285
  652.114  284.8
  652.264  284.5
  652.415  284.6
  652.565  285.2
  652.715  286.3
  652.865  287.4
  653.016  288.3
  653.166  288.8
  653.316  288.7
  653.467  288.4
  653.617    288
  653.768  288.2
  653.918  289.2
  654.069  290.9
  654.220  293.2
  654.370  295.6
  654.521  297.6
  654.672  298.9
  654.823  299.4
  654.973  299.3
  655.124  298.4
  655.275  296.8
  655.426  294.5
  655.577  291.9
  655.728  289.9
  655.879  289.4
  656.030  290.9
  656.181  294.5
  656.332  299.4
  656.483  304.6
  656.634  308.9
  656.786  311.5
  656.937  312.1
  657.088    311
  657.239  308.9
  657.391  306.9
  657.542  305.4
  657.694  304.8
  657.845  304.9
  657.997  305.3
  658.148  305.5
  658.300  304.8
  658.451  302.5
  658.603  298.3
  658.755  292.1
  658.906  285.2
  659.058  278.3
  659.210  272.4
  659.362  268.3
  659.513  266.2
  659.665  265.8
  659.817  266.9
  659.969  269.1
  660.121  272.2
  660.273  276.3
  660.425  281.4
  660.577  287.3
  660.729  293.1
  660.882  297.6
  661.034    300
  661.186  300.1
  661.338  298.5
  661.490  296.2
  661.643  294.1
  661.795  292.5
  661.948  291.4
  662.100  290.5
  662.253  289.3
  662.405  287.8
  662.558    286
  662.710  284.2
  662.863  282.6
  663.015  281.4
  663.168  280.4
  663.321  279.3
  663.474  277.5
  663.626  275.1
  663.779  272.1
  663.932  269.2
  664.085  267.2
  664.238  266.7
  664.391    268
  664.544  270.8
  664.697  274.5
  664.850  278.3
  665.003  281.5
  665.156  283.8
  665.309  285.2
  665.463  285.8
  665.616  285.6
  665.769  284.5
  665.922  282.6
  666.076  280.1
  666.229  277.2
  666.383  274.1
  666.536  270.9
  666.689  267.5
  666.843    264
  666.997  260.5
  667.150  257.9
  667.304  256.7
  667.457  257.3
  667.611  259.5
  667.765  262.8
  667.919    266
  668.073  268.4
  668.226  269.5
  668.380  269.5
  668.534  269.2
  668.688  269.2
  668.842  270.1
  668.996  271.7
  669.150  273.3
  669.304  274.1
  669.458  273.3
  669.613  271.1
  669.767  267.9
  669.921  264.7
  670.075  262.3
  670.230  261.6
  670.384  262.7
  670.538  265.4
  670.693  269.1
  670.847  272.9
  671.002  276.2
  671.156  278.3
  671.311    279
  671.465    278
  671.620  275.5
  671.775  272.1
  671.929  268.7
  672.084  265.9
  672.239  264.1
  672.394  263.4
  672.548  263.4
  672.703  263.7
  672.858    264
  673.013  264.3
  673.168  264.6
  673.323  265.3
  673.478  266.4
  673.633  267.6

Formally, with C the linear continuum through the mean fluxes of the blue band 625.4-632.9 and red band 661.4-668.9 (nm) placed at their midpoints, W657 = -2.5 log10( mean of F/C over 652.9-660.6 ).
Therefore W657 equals -0.05 mag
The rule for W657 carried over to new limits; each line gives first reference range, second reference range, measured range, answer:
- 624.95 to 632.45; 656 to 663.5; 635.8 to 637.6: 0.02 mag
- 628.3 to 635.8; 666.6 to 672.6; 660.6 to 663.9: -0.06 mag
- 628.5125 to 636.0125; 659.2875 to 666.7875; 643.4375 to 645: 0.08 mag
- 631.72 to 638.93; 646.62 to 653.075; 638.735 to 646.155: 0.03 mag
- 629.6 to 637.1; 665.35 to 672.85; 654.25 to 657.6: -0.08 mag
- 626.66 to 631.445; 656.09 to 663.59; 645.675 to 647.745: 0.07 mag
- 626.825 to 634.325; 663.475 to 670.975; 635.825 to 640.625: 0.04 mag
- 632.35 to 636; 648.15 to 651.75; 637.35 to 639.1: 0.11 mag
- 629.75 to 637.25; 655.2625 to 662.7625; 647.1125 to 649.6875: 0.03 mag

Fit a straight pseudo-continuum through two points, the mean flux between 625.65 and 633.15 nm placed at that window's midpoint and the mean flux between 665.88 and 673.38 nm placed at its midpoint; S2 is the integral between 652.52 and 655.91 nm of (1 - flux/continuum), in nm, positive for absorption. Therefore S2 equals -0.199 nm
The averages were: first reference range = 288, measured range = 292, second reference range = 268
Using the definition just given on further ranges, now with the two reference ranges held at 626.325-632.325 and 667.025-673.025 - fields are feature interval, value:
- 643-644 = -0.026 nm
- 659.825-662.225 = -0.144 nm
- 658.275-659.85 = -0.047 nm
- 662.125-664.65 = -0.059 nm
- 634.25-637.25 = -0.140 nm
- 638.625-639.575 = 0.040 nm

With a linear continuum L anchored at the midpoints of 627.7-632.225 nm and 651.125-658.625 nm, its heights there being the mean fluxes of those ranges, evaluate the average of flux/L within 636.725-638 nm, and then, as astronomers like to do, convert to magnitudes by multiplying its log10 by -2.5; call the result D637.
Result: 0.10 mag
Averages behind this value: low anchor 290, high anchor 295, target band 266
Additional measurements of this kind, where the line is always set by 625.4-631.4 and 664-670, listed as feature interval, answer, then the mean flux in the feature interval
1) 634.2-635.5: -0.09 mag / 308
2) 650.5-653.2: -0.03 mag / 284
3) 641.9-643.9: -0.04 mag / 292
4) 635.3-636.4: -0.08 mag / 305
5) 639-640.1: 0.03 mag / 273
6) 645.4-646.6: 0.04 mag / 270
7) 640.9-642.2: -0.02 mag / 285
